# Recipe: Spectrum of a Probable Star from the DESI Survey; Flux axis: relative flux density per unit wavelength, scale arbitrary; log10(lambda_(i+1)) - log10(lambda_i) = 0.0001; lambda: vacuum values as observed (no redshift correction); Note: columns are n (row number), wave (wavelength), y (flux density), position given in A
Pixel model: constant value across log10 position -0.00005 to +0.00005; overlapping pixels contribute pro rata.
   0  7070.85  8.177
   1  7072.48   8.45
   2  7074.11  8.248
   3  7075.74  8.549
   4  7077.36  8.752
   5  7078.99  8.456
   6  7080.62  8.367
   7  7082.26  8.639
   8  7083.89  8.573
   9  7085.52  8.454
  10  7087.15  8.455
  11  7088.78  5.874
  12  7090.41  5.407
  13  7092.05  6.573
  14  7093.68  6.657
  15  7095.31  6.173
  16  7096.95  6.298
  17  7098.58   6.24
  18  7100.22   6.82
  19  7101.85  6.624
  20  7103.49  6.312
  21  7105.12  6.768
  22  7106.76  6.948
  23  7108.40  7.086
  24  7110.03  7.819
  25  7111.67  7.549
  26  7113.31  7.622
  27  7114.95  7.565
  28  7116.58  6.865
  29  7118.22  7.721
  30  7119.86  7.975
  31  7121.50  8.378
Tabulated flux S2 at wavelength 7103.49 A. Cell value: 6.312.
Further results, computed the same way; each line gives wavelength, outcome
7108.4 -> 7.086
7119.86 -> 7.975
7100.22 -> 6.82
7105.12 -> 6.768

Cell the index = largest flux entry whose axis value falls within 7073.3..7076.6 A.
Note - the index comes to 8.549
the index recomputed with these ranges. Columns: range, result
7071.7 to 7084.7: 8.752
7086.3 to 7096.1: 8.455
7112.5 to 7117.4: 7.622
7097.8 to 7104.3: 6.82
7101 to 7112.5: 7.819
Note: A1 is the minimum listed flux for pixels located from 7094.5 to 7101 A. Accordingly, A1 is 6.173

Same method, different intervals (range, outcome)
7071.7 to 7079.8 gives 8.248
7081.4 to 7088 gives 8.454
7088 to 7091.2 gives 5.407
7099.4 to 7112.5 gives 6.312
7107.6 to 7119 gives 6.865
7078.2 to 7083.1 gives 8.367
